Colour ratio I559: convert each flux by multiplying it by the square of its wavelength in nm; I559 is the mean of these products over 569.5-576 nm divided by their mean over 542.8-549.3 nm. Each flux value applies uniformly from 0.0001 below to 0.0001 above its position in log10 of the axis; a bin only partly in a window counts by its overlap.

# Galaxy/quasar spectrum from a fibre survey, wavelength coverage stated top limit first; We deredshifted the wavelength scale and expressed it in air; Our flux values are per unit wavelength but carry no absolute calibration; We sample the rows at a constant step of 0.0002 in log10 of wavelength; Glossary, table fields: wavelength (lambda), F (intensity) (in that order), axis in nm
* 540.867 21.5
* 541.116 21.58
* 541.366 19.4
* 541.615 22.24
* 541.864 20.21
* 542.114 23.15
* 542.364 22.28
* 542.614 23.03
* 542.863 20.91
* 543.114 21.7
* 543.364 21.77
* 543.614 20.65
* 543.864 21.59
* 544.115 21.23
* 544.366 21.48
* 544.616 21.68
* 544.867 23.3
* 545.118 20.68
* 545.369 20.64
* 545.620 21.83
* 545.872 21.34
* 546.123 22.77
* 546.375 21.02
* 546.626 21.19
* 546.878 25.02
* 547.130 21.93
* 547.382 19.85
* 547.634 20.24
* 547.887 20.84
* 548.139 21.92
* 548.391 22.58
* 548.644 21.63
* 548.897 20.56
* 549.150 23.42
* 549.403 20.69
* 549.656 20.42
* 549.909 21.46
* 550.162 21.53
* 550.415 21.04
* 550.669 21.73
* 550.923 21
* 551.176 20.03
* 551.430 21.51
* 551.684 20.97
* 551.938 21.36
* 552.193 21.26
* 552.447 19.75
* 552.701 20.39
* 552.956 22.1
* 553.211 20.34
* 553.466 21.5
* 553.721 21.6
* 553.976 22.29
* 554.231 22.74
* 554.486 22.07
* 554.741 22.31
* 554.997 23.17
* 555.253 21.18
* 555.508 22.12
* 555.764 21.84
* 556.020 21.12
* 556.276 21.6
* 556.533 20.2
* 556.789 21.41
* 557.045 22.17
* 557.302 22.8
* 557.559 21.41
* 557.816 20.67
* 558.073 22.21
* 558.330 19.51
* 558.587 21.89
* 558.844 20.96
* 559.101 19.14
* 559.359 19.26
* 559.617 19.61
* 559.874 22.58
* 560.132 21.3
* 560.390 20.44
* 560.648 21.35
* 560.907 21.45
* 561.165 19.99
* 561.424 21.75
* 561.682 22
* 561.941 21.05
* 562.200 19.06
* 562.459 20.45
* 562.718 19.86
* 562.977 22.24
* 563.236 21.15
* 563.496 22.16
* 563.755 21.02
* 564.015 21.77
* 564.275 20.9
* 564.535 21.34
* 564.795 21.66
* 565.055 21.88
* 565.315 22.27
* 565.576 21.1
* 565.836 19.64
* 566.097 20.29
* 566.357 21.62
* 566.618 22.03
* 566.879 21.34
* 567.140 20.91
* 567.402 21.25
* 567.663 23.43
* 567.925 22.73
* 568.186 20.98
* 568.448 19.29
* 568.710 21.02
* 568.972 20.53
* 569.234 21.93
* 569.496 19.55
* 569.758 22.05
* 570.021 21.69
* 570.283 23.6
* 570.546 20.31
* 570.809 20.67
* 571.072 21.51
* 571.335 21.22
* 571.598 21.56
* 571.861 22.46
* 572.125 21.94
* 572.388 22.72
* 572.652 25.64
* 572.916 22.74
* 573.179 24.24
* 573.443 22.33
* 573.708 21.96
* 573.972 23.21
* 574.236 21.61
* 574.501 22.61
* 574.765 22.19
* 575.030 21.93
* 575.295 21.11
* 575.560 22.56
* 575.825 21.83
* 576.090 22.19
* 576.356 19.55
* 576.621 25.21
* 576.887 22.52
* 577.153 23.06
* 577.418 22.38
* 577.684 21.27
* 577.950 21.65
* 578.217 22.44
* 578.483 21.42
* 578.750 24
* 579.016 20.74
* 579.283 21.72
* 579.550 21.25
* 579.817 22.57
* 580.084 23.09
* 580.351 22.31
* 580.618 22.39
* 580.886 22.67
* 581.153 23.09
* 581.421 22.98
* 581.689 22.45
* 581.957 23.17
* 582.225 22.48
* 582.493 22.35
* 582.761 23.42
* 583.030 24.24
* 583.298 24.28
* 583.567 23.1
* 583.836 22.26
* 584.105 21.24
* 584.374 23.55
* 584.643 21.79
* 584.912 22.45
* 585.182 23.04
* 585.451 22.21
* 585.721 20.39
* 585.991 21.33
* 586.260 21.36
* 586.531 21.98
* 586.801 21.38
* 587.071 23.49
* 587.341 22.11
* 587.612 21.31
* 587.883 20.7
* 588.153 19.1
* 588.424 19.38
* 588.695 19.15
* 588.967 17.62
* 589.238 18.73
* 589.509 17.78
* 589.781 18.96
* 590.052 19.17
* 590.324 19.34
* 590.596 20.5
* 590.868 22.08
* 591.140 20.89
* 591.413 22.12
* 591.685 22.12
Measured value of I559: 1.1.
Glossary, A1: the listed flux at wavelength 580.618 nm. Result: 22.39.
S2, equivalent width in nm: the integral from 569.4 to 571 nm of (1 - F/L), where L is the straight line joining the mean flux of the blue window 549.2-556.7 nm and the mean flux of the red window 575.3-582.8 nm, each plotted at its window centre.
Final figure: 0.05 nm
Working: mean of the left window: 21.4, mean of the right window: 22.4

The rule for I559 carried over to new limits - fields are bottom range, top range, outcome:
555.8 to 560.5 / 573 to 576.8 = 1.13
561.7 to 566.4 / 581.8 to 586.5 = 1.14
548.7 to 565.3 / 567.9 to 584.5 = 1.12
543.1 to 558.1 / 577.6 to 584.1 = 1.17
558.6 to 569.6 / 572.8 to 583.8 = 1.12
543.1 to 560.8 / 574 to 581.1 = 1.14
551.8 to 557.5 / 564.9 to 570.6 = 1.04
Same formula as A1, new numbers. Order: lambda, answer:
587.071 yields 23.49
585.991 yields 21.33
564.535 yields 21.34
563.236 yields 21.15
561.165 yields 19.99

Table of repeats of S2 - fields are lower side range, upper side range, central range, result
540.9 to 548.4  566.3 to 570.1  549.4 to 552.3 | 0.057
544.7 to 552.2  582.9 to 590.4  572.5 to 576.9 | -0.274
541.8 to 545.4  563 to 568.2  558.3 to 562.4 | 0.154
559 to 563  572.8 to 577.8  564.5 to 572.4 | 0.049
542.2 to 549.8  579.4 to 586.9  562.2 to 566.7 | 0.173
